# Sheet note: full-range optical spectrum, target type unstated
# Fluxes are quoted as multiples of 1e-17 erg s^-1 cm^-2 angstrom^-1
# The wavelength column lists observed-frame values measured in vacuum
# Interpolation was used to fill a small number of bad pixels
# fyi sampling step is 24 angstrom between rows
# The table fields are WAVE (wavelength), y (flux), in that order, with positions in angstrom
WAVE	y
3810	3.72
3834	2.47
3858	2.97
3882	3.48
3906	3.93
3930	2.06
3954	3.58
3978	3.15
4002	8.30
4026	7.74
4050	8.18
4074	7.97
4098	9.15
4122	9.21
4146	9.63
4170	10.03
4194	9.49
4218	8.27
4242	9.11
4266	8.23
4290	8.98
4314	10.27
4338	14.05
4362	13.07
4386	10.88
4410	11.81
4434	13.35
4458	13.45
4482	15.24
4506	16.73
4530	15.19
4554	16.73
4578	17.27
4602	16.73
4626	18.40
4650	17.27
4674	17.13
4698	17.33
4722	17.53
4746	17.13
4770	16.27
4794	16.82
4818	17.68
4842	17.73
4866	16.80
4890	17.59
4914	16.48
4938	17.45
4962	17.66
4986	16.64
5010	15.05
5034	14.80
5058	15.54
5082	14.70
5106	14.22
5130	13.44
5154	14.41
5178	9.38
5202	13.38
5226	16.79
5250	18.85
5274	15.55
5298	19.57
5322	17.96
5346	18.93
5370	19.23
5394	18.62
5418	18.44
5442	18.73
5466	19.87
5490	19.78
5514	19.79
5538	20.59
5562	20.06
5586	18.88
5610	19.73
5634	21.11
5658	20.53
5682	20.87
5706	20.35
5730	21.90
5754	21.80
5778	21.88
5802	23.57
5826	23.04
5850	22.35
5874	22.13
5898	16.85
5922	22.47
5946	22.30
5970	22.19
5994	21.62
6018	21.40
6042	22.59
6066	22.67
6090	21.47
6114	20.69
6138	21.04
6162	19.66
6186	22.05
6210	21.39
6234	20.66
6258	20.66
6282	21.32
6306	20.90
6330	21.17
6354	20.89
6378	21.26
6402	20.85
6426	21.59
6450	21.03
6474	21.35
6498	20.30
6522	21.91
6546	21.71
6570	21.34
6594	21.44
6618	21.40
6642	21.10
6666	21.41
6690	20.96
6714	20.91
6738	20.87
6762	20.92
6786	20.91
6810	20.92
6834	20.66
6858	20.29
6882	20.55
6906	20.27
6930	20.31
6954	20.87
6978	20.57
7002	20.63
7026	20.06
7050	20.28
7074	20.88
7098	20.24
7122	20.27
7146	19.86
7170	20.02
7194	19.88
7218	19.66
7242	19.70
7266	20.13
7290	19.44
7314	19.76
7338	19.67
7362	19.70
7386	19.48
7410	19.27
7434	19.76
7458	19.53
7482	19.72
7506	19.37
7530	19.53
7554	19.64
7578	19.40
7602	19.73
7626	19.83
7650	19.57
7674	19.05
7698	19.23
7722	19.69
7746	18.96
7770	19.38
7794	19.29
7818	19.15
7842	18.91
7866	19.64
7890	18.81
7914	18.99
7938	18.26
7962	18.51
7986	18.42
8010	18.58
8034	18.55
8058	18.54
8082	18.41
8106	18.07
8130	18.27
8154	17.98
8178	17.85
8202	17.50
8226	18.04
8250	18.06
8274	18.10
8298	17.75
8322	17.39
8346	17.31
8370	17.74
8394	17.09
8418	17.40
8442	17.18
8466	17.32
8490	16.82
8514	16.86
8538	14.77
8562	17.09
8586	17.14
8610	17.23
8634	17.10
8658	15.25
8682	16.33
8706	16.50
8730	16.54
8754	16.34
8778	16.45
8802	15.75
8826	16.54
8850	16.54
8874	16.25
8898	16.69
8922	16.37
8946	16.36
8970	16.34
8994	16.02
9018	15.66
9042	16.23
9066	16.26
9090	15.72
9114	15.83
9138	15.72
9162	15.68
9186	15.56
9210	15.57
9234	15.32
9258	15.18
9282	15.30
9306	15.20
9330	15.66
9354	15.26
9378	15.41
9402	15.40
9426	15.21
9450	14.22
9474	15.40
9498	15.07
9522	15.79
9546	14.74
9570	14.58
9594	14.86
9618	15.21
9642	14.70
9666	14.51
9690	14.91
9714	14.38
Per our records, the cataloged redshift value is 0.00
